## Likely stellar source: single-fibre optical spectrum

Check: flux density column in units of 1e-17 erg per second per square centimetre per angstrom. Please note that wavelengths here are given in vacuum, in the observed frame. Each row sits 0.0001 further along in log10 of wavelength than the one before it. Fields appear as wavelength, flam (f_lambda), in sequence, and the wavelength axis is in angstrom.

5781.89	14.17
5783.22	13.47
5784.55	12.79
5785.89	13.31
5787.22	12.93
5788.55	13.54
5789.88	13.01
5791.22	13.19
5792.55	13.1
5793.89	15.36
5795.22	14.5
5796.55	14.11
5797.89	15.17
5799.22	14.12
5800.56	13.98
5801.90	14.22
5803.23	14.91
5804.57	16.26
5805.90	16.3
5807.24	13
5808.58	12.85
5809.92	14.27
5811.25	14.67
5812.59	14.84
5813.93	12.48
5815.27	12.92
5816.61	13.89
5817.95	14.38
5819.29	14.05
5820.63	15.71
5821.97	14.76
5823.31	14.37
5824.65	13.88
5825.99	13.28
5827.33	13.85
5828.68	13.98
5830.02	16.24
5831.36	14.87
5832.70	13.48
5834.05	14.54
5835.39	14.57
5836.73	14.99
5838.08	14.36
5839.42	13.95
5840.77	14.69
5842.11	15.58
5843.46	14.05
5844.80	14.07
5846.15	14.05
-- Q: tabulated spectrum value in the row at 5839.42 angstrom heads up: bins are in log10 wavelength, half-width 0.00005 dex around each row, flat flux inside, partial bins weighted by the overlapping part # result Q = 13.95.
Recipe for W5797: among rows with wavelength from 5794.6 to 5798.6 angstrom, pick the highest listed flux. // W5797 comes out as 15.17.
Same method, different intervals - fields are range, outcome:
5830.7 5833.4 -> 14.87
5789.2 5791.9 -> 13.19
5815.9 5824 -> 15.71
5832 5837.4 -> 14.99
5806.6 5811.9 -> 14.67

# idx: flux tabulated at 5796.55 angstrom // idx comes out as 14.11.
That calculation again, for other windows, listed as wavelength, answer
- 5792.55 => 13.1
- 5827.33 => 13.85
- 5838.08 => 14.36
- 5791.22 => 13.19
